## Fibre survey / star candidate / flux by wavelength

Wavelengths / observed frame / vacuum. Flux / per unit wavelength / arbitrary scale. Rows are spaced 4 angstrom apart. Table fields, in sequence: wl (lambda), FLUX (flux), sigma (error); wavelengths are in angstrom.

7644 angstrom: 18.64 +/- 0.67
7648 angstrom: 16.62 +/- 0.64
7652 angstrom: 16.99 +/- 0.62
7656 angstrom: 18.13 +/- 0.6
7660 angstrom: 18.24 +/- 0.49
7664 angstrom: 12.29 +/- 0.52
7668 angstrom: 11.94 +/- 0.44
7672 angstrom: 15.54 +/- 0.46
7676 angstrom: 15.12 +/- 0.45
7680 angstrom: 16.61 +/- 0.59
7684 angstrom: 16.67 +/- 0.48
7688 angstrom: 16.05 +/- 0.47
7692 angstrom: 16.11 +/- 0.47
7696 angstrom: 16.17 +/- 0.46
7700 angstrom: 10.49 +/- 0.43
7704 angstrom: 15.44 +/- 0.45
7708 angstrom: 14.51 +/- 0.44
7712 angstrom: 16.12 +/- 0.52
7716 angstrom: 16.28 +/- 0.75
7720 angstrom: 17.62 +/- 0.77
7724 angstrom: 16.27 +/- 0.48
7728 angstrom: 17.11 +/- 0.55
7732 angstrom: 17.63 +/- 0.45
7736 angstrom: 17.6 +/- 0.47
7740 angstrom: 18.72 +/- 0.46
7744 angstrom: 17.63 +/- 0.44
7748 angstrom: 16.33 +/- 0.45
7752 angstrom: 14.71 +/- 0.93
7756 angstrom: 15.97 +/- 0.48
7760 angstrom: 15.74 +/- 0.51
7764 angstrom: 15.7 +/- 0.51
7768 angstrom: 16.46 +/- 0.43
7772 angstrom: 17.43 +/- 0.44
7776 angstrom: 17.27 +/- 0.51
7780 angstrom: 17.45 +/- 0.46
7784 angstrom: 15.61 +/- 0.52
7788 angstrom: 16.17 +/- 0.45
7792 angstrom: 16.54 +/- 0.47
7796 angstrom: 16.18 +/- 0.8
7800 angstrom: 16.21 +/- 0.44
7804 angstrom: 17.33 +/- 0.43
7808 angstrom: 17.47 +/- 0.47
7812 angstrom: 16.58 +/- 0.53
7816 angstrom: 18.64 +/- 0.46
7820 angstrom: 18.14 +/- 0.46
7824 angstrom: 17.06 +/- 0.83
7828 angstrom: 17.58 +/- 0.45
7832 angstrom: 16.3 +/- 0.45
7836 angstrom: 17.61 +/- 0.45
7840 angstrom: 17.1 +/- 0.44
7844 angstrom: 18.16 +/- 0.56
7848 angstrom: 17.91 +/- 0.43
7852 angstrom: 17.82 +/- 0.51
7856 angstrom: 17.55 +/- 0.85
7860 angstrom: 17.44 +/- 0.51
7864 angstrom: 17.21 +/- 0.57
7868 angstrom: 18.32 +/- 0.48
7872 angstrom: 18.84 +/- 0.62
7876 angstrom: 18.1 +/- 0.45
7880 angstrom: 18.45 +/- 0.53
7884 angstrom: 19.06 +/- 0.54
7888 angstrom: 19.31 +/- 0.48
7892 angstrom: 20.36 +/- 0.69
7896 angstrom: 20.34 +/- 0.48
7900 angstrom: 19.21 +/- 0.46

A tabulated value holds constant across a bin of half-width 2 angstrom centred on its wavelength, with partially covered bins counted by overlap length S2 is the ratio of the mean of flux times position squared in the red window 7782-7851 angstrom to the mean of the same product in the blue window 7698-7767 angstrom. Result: 1.08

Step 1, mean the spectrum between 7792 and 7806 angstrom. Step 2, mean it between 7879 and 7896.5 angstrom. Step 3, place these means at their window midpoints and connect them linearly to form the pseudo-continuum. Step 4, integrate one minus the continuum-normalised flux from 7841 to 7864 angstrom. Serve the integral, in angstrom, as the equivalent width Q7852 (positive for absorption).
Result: 0.79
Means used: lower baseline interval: 16.6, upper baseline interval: 19.5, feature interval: 17.7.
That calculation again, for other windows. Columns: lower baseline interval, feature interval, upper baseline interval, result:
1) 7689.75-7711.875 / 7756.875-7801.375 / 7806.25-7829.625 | 0.52 angstrom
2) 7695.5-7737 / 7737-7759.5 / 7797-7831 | -0.42 angstrom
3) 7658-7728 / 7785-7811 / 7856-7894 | 0.91 angstrom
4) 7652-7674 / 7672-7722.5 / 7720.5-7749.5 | 2.21 angstrom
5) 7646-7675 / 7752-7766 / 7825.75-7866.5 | 0.82 angstrom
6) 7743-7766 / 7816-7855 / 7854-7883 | -0.36 angstrom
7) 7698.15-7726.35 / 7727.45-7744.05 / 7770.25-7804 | -2.20 angstrom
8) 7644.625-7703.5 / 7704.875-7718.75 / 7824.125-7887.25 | 0.27 angstrom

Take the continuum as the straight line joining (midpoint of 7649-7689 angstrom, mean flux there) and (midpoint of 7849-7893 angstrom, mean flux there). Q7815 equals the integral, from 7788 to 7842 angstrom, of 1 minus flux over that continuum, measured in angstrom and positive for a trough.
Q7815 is 1.6 angstrom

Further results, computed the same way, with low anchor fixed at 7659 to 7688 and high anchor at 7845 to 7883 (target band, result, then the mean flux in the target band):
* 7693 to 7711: 1.40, 14.4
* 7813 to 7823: -0.44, 18.1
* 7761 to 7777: -0.04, 16.6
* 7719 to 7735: -1.21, 17.2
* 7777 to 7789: 0.20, 16.5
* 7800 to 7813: 0.08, 17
